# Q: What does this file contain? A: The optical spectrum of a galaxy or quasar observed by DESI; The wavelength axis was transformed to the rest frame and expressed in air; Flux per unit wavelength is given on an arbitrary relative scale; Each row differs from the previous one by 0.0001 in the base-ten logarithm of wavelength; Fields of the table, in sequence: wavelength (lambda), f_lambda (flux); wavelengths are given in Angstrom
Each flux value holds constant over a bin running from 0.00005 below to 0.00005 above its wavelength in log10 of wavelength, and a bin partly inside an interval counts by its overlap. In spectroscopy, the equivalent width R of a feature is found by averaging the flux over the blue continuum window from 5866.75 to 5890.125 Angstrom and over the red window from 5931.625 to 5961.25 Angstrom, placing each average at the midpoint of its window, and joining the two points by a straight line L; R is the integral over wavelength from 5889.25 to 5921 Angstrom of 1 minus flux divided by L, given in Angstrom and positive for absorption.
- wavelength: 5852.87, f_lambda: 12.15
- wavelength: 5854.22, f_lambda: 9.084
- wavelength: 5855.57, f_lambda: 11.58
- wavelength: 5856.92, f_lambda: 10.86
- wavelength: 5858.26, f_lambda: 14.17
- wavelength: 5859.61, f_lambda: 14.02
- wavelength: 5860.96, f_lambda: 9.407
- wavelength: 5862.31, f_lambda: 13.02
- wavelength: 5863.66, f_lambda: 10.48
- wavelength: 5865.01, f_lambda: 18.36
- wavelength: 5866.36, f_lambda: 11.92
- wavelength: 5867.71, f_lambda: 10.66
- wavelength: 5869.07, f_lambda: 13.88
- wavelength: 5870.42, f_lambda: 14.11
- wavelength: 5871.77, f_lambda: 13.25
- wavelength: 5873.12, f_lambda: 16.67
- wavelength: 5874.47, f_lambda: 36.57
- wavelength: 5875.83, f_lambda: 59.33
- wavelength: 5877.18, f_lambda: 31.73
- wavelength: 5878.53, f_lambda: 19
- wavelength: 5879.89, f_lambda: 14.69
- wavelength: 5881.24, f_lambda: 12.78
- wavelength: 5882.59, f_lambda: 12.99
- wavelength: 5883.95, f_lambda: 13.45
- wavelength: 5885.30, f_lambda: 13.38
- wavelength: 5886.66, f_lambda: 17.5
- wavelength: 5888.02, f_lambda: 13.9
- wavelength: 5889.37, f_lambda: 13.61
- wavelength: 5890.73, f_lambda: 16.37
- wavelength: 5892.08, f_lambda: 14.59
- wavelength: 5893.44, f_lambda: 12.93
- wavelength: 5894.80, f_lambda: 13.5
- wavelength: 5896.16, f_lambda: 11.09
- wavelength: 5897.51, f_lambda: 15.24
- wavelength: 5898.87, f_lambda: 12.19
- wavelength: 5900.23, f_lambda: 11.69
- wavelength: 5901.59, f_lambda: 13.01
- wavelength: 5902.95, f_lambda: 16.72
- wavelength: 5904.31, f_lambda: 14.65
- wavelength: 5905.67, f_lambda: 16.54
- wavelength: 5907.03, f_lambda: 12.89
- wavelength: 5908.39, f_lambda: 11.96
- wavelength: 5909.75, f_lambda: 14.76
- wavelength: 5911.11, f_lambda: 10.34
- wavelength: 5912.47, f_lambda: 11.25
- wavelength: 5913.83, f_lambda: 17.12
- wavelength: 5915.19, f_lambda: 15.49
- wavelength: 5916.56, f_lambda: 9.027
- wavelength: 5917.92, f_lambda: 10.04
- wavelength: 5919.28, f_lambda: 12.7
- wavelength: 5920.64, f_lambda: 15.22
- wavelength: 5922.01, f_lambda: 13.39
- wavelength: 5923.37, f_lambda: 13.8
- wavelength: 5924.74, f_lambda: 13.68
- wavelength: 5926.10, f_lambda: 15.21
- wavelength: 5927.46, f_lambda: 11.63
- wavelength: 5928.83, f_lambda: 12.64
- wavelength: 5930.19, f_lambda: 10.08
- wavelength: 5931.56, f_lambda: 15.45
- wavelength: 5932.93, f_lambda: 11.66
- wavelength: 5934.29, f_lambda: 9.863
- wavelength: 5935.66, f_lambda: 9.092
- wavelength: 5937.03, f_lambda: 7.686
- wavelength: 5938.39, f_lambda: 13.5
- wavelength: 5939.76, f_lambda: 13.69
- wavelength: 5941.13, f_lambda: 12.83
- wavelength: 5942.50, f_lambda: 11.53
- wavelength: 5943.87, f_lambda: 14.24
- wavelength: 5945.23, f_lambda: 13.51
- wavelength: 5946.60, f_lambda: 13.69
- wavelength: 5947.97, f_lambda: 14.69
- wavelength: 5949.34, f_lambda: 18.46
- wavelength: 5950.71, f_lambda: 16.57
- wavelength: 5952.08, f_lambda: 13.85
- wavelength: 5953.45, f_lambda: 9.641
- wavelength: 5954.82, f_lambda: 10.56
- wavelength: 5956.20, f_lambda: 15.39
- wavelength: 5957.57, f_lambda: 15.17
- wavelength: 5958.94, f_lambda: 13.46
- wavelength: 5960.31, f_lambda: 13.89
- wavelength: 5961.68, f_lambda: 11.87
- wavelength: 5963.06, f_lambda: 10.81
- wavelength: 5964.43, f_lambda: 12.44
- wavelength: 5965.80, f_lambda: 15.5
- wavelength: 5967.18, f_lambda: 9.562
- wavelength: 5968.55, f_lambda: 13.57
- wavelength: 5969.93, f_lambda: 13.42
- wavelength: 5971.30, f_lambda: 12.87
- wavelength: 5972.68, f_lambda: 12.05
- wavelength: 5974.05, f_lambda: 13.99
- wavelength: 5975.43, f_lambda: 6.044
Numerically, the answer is 6.3 Angstrom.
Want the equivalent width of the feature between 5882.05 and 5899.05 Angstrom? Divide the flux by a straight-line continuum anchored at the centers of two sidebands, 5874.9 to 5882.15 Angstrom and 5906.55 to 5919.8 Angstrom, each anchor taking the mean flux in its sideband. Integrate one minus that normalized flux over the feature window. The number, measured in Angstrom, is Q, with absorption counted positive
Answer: 6.2 Angstrom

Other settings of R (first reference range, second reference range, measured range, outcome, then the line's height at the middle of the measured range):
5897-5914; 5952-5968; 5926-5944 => 1.61 Angstrom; 13.1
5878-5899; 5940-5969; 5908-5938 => 3.07 Angstrom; 13.8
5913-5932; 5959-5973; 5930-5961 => -0.30 Angstrom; 12.9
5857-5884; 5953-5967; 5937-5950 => 0.07 Angstrom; 13.8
